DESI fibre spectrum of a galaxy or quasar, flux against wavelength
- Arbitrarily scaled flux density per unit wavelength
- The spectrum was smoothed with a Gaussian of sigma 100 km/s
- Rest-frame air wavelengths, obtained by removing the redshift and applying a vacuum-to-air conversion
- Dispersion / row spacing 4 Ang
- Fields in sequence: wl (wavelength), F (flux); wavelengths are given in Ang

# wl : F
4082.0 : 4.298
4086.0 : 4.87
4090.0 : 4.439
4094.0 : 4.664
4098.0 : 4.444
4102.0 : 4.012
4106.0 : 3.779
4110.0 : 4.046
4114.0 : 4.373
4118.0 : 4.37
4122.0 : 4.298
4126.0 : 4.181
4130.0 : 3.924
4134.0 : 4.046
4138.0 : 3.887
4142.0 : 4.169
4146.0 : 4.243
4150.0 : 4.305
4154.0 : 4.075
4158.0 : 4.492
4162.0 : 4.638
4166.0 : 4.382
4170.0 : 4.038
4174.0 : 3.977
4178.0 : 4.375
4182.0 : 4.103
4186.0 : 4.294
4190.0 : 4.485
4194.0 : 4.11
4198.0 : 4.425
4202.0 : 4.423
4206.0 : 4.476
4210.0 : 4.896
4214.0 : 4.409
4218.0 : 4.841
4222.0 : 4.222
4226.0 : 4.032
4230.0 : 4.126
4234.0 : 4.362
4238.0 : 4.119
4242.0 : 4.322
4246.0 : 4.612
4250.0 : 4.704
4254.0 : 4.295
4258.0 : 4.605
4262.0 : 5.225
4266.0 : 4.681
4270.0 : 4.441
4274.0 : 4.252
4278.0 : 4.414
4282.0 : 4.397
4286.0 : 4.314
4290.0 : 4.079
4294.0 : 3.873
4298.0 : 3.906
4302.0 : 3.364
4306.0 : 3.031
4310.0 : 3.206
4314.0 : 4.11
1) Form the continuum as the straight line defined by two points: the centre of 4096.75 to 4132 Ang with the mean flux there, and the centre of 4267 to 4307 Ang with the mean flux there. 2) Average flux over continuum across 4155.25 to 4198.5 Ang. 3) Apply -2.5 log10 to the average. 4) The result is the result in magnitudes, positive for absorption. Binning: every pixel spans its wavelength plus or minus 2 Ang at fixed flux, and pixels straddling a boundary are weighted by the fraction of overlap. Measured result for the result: -0.05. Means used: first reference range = 4.15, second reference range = 4.05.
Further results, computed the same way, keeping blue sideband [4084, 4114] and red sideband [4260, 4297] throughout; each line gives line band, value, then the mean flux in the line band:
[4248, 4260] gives -0.04 mag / 4.53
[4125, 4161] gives 0.05 mag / 4.16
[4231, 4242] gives 0.03 mag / 4.24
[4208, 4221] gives -0.07 mag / 4.68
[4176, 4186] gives 0.03 mag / 4.25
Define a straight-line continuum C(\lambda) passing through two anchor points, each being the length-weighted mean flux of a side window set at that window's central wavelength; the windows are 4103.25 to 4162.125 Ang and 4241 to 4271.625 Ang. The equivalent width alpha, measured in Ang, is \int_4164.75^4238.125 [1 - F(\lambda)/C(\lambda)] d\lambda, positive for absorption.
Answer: 1.60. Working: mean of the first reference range 4.17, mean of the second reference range 4.62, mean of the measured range 4.33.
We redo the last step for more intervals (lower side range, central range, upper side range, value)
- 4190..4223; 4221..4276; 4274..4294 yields -1.0 Ang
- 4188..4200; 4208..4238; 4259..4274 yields 0.6 Ang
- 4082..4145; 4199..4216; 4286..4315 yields -2.5 Ang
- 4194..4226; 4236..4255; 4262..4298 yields -0.1 Ang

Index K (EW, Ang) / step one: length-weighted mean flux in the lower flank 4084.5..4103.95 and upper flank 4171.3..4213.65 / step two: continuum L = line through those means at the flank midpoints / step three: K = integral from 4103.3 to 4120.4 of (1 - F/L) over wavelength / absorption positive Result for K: 1.21 Ang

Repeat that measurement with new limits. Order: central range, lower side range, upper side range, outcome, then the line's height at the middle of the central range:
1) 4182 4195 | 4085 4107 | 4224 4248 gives 0.1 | 4.3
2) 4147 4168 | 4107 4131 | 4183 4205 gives -0.5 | 4.27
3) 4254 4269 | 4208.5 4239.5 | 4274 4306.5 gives -2.1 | 4.15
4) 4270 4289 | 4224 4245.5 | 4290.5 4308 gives -2.8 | 3.78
